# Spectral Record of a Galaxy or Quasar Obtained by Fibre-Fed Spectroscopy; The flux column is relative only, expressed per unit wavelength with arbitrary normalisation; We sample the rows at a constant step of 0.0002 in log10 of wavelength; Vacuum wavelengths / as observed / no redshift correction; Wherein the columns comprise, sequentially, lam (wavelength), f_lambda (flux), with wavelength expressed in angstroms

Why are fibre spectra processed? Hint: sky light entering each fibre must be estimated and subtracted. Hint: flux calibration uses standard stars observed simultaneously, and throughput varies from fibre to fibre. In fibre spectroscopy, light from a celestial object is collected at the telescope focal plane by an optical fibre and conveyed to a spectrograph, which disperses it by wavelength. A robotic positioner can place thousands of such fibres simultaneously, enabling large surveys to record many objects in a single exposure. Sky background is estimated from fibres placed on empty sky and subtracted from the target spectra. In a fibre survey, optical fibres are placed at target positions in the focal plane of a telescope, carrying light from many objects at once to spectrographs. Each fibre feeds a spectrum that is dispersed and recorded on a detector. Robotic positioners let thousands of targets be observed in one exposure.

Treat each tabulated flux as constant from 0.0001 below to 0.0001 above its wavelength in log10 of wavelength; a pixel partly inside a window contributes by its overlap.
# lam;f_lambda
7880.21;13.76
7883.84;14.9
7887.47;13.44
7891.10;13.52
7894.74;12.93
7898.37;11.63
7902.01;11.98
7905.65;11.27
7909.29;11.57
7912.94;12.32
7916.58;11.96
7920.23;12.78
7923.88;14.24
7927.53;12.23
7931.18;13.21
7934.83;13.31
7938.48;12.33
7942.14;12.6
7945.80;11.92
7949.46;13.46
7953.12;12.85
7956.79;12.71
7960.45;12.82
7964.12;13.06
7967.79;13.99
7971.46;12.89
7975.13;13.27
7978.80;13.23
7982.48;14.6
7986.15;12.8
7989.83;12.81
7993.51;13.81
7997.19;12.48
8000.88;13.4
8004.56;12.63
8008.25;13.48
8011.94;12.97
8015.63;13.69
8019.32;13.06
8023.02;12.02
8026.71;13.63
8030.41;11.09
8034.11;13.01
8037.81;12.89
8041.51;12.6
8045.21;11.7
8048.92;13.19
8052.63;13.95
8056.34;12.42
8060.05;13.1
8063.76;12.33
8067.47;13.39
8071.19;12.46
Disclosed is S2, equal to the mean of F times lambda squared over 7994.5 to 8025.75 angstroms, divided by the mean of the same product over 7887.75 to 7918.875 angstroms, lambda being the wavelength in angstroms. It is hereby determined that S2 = 1.09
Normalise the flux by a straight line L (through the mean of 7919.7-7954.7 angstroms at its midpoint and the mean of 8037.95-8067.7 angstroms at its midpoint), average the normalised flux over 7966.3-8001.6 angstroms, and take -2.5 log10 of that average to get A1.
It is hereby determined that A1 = -0.04 mag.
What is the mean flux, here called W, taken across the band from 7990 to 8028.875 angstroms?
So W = 13.1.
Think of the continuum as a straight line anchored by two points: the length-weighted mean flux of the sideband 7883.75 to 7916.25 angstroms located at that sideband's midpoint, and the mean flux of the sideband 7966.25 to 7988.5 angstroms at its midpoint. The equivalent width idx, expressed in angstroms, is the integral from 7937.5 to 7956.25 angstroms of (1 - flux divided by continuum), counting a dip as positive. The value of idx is 0.6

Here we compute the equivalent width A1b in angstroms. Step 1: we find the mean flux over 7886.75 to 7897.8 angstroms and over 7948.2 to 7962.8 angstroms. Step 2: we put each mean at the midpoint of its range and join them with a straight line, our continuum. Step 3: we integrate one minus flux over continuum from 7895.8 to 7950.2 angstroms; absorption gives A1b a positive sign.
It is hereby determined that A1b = 2.42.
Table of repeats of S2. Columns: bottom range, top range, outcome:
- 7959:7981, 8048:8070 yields 1.01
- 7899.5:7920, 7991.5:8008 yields 1.13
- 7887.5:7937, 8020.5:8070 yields 1.05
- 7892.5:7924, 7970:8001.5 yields 1.11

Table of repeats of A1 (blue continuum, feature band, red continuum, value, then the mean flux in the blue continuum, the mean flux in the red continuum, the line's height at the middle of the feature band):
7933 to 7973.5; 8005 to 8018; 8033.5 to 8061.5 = -0.03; 12.9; 12.8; 12.9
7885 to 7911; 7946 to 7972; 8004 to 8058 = -0.04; 12.4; 12.8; 12.6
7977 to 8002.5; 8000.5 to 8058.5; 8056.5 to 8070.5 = 0.02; 13.3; 12.8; 13.1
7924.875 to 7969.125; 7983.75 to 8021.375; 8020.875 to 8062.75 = -0.03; 12.9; 12.7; 12.8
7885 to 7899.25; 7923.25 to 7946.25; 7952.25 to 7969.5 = 0.02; 13.1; 13.1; 13.1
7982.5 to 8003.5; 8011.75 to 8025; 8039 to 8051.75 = 0.00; 13.2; 12.6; 12.9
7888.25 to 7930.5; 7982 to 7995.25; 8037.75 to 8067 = -0.06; 12.4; 12.8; 12.6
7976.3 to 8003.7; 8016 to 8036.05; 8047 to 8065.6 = 0.04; 13.3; 13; 13.1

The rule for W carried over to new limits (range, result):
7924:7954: 12.8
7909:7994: 13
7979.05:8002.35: 13.3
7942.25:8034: 13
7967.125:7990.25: 13.4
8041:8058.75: 12.8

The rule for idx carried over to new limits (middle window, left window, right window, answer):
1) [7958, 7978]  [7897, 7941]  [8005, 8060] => -0.9 angstroms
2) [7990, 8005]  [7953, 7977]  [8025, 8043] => -0.2 angstroms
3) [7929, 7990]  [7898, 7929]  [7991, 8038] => -2.4 angstroms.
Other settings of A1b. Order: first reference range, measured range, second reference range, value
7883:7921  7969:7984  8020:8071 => -1.05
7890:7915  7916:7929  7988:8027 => -0.62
